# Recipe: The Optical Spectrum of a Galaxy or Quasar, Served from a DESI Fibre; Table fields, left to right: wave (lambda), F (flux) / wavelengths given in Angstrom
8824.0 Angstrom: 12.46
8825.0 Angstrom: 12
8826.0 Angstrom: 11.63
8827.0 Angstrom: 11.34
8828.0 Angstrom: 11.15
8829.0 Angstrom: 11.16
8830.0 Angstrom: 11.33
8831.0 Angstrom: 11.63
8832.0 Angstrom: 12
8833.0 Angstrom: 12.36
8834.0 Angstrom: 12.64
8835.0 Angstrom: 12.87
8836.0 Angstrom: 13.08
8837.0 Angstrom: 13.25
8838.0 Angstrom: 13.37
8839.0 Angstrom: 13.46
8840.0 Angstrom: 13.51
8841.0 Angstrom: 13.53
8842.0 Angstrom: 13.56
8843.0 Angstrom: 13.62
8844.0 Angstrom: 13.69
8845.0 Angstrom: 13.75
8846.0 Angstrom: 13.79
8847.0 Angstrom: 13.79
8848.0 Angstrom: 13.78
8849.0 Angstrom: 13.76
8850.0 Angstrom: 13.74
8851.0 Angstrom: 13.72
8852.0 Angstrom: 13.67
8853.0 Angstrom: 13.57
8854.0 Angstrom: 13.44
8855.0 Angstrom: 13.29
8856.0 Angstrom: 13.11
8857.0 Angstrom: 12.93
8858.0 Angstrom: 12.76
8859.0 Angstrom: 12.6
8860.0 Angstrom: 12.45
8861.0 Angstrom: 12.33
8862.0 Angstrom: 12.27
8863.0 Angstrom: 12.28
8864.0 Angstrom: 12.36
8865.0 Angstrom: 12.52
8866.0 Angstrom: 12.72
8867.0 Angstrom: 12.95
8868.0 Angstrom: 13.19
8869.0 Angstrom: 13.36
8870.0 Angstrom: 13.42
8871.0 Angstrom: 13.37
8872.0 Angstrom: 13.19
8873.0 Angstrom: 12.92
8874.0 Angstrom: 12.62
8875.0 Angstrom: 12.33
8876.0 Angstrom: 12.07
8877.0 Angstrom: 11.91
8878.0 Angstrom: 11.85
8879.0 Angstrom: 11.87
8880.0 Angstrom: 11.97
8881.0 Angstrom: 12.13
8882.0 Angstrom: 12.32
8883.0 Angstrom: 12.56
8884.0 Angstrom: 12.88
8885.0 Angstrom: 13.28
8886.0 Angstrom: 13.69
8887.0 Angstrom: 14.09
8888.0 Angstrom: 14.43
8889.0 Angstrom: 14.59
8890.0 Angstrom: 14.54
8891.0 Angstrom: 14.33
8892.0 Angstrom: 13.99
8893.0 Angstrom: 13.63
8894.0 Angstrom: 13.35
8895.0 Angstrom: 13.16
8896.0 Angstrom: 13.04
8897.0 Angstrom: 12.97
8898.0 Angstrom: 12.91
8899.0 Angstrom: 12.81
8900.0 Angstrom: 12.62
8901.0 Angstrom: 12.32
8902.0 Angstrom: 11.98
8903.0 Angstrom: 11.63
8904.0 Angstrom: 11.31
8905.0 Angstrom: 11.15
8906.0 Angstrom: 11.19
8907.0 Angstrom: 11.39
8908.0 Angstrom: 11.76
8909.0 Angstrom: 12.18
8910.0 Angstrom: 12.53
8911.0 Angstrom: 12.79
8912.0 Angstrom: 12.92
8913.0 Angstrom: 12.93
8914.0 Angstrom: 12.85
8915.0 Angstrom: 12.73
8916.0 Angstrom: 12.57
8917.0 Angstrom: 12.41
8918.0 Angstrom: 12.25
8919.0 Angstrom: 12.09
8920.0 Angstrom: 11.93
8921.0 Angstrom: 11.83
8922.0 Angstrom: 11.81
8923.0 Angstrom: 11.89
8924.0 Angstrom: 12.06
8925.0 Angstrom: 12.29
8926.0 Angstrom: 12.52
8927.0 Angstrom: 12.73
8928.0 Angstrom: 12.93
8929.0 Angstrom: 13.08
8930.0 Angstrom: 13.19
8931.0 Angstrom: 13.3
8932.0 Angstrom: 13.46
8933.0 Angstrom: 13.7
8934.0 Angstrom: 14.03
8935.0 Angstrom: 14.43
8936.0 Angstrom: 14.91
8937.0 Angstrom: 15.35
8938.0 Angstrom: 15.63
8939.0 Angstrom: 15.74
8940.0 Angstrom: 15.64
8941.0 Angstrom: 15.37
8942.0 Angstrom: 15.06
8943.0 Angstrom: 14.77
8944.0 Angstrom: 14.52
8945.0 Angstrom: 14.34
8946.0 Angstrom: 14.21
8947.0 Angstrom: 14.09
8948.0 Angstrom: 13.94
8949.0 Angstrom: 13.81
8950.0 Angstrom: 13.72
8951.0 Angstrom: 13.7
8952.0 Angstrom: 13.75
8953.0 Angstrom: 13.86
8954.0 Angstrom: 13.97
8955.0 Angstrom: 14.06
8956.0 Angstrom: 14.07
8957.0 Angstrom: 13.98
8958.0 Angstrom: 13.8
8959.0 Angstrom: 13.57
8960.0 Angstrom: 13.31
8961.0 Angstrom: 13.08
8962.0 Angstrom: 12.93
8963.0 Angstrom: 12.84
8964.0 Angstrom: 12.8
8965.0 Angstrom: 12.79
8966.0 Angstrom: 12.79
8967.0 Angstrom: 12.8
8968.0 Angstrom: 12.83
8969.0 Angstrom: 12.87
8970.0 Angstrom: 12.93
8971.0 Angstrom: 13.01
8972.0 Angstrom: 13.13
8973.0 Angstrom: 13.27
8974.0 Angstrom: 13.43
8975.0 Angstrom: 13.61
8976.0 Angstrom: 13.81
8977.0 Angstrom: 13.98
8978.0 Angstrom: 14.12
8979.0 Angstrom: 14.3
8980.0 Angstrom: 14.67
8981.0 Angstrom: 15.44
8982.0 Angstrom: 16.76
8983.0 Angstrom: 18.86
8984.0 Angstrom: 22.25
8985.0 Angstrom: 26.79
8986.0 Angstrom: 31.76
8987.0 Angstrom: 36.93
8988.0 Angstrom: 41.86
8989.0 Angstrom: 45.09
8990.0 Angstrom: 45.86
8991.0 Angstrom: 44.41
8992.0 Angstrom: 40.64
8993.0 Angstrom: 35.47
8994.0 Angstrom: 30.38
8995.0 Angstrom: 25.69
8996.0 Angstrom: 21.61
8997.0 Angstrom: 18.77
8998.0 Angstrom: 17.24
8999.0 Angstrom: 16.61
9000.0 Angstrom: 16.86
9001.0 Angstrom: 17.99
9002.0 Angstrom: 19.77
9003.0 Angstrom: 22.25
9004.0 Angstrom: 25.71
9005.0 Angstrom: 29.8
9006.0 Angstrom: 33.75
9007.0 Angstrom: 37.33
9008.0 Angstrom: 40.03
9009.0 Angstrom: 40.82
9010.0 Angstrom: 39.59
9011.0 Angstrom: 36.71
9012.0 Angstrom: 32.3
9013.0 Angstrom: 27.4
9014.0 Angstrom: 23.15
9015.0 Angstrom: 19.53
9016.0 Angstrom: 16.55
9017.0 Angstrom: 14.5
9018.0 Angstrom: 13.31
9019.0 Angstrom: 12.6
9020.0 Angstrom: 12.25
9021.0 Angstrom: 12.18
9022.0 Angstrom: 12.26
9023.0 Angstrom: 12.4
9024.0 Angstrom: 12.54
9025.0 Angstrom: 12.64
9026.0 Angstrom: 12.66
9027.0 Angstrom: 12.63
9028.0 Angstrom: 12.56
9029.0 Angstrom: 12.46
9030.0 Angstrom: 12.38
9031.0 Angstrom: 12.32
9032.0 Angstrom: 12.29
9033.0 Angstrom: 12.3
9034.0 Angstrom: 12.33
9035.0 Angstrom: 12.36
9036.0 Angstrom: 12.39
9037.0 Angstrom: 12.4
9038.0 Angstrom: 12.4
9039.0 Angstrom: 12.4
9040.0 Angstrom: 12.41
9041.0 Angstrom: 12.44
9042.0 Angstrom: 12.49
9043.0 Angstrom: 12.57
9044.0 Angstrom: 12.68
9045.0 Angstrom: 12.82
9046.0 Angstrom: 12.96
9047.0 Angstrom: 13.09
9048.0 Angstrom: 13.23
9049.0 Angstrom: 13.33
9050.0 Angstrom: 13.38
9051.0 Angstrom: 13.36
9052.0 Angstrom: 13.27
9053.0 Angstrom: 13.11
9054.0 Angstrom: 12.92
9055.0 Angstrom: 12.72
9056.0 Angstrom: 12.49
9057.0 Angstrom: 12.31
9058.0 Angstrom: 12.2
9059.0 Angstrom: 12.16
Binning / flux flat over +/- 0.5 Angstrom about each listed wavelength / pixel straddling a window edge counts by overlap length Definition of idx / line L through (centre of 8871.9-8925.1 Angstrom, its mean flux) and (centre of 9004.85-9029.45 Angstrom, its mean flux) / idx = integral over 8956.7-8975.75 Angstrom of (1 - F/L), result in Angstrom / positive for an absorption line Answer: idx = 4.9 Angstrom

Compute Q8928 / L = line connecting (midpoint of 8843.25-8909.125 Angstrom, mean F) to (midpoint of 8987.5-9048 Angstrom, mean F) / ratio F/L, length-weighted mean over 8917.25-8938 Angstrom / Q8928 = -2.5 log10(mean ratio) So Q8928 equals 0.21 mag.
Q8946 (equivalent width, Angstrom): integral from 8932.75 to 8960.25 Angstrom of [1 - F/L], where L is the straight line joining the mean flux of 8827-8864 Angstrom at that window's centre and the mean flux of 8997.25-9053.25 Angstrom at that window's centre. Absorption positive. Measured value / 2.1 Angstrom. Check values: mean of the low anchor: 12.9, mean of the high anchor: 17.6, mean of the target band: 14.3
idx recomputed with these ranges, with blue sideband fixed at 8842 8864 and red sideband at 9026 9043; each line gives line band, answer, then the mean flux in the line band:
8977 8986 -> -4.12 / 18.5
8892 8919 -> 1.13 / 12.5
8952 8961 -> -0.71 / 13.8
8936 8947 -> -1.86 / 15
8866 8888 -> 0.56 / 12.8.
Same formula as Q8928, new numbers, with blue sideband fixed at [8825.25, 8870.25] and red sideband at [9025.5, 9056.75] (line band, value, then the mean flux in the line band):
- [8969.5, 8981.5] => -0.09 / 13.8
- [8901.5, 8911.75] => 0.09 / 11.8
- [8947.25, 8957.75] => -0.09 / 13.9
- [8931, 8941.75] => -0.15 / 14.8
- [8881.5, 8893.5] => -0.07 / 13.7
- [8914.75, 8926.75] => 0.05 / 12.2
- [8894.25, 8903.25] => 0.02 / 12.7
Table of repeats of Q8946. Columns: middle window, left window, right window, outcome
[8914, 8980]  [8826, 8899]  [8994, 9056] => 8.16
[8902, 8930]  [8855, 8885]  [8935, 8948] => 3.71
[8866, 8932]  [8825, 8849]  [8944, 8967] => 2.62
